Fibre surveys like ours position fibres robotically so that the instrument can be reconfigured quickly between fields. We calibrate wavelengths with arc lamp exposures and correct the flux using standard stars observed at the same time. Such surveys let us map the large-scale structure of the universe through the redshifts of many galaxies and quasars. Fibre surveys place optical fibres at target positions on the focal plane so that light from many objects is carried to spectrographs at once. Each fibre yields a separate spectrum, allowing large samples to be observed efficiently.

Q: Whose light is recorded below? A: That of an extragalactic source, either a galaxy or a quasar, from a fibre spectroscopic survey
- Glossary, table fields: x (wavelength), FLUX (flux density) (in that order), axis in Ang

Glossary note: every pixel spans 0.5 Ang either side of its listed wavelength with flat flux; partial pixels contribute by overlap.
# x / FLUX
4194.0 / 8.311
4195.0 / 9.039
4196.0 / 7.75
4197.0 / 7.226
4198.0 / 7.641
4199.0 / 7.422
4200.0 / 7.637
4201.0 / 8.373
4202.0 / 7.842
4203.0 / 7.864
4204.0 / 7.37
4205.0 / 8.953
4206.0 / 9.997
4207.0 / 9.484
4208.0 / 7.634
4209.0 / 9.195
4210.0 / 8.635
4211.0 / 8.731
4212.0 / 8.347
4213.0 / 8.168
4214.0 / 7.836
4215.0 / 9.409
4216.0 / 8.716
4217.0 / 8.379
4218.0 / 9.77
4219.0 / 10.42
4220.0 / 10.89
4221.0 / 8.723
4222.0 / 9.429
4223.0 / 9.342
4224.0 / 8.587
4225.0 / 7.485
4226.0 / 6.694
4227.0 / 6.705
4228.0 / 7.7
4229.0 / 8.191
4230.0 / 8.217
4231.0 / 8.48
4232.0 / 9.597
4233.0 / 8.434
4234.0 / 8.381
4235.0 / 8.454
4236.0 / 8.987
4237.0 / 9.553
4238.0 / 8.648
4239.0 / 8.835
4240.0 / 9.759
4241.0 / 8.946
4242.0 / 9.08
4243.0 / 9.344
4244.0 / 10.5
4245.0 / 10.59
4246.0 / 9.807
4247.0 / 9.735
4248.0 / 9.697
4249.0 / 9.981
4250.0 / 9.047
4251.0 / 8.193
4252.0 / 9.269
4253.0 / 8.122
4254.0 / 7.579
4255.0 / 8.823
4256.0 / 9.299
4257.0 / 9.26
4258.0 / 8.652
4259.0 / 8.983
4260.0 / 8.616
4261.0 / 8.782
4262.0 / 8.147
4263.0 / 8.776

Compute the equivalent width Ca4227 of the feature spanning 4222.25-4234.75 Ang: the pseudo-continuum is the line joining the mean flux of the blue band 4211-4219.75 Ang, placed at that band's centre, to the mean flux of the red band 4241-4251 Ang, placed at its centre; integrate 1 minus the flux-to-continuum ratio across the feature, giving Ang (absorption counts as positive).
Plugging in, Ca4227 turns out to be 1.4 Ang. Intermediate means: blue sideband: 8.93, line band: 8.18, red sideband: 9.64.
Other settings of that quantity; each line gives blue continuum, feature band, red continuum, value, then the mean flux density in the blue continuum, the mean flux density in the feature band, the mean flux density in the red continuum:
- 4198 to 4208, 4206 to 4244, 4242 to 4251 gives 0.85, 8.26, 8.77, 9.7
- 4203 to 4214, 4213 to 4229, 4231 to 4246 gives 0.35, 8.58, 8.64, 9.22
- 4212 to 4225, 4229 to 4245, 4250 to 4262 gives -0.32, 9.04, 9.04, 8.68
